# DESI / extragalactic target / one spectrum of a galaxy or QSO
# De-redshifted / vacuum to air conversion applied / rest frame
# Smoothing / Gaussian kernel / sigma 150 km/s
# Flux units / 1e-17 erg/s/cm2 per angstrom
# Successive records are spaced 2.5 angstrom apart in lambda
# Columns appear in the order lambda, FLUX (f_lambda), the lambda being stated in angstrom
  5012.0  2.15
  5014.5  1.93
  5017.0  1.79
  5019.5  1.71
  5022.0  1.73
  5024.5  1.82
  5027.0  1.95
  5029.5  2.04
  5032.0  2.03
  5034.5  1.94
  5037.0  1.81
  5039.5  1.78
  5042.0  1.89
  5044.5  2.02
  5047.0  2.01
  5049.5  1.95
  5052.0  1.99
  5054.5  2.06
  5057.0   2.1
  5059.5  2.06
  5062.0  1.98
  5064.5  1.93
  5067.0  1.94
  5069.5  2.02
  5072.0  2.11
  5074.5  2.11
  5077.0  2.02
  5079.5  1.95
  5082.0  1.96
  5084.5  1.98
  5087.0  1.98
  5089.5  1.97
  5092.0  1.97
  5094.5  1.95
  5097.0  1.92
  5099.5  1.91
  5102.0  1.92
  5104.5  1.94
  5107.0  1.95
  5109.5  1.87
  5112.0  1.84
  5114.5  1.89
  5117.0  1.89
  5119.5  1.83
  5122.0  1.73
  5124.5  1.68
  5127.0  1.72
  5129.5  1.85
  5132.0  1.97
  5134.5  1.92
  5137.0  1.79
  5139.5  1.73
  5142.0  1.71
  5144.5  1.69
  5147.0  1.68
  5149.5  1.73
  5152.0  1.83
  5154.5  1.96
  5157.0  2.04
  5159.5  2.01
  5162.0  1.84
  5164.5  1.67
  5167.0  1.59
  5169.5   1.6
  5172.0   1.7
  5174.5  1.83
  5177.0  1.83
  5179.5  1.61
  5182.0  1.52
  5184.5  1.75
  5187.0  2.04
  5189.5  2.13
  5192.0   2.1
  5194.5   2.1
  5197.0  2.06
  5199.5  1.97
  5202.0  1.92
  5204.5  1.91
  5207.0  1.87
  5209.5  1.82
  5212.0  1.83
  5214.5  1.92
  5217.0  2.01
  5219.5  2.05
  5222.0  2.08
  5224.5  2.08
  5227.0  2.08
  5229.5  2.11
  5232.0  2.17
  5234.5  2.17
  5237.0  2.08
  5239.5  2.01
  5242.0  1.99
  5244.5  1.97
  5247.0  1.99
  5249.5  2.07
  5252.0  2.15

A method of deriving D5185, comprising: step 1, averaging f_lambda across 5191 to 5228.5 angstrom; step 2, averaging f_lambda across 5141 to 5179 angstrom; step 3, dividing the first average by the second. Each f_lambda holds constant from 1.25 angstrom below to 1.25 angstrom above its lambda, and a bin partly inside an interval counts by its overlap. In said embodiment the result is 1.12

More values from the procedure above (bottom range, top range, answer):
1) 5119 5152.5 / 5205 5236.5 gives 1.14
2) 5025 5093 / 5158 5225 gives 0.95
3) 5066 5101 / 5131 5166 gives 0.92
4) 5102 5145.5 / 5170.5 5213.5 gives 1.03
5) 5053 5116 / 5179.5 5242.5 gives 1.01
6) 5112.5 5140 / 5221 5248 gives 1.13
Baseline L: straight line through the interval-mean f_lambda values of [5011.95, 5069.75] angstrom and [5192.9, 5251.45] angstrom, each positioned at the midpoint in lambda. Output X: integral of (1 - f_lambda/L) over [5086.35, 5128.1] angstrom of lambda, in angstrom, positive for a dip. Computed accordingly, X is 1.8 angstrom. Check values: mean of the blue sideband 1.94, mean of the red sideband 2.01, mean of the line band 1.88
